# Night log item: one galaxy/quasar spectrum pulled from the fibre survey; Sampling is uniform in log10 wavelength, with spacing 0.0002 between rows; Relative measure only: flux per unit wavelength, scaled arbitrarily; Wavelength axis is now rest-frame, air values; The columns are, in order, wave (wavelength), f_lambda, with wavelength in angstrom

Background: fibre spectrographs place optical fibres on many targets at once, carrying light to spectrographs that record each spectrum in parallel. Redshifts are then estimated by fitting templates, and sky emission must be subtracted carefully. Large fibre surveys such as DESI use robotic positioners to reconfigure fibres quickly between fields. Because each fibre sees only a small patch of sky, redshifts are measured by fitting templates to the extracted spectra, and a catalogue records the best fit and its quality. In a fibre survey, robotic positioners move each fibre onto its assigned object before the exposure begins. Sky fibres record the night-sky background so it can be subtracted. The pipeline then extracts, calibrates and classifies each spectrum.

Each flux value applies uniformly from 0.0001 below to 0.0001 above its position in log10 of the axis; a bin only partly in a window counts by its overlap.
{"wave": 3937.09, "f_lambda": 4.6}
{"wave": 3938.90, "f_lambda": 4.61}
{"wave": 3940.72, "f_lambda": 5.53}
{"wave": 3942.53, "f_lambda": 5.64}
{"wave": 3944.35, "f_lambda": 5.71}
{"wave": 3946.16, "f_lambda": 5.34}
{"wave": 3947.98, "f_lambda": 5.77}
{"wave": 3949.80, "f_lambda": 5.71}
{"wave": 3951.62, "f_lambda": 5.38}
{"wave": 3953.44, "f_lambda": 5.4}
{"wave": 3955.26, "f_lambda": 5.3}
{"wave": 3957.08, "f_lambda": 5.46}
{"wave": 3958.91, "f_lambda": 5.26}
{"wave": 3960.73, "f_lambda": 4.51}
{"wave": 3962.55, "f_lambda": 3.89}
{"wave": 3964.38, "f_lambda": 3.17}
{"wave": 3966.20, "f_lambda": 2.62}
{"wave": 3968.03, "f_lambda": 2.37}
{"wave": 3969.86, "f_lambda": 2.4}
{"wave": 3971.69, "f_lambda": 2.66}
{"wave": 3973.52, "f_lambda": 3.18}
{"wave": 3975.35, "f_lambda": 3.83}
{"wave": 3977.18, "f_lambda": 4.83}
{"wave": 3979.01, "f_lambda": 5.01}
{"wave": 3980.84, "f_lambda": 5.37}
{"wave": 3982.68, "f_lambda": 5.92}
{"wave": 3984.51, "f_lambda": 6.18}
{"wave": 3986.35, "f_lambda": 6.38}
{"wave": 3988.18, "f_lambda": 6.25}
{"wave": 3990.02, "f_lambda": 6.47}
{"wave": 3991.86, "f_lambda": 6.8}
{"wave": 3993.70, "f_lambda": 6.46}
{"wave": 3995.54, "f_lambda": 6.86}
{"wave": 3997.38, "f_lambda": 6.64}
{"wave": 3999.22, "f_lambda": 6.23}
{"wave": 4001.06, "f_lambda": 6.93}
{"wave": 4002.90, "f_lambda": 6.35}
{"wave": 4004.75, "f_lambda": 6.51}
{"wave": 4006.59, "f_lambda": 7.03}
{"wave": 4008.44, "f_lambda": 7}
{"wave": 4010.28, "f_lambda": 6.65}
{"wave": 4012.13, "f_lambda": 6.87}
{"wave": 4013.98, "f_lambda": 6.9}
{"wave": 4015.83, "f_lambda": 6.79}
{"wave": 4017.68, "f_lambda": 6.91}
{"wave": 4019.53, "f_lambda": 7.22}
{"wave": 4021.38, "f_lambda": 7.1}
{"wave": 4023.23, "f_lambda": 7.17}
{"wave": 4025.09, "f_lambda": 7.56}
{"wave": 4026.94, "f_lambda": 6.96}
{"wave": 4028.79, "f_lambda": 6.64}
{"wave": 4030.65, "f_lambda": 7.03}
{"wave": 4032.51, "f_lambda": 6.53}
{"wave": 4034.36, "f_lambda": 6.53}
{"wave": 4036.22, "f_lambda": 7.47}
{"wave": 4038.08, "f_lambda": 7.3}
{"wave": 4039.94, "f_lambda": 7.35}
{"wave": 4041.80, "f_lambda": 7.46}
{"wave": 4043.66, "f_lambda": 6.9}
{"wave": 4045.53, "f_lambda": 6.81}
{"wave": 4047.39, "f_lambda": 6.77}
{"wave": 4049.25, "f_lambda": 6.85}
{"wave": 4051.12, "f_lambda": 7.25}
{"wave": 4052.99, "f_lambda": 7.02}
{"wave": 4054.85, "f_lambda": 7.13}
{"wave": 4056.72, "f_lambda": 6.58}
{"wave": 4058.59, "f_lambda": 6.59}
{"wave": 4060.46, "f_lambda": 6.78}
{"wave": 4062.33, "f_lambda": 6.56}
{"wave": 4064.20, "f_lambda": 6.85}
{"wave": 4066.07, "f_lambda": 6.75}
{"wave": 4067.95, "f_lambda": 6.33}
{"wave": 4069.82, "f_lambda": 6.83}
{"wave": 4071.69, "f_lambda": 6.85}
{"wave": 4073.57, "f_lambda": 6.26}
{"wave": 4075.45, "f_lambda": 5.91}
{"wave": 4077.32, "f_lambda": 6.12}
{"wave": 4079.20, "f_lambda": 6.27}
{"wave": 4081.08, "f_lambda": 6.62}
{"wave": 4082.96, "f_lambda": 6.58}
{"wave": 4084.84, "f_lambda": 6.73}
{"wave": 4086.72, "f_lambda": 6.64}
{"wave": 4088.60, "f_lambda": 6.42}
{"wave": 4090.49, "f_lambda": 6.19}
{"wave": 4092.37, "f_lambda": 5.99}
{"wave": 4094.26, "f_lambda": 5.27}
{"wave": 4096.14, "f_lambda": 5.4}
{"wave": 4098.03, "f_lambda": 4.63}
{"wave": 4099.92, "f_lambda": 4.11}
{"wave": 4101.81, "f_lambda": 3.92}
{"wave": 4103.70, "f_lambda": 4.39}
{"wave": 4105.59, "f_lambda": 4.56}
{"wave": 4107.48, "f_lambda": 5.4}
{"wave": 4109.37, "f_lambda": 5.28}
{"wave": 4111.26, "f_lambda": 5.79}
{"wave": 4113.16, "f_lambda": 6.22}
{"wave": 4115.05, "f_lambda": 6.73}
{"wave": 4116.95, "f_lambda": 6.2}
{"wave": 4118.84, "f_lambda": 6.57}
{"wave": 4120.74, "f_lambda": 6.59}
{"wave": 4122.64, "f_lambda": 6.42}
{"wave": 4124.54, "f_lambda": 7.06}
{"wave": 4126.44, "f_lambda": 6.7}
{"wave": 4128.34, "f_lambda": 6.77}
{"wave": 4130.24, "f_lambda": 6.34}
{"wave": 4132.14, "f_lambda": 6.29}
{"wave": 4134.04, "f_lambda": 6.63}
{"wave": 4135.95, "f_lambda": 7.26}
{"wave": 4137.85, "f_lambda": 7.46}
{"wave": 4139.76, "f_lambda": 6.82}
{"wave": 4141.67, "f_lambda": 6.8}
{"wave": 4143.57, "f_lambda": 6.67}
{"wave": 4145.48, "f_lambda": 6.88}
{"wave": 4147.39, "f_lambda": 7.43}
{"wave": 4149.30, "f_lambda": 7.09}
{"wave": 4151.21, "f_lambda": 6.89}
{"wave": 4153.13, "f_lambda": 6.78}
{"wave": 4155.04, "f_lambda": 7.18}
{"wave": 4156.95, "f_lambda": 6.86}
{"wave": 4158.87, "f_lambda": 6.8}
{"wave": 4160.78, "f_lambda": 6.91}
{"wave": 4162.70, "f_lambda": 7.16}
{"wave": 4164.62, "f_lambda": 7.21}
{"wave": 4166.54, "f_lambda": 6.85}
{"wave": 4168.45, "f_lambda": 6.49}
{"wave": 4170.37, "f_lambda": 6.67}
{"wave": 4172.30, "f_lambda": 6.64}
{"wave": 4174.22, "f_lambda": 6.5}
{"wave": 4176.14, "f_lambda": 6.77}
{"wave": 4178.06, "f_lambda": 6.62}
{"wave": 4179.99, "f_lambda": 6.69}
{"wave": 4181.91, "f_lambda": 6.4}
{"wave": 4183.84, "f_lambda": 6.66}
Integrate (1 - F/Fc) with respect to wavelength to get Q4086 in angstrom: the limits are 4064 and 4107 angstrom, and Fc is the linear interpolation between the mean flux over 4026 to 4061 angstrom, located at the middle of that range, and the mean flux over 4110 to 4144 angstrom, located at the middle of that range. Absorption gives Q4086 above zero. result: 5.8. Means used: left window 6.95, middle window 5.87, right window 6.62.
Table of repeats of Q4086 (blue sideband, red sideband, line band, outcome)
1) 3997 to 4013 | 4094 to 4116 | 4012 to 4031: -1.7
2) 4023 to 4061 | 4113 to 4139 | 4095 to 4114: 5.0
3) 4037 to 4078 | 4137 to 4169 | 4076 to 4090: 0.8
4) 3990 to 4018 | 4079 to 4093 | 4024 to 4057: -2.1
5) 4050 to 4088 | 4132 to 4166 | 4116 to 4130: 0.5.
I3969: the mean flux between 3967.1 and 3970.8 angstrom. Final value 2.38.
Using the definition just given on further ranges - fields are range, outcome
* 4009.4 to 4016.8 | 6.8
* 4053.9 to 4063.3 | 6.73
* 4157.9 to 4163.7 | 6.95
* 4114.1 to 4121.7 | 6.52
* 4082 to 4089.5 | 6.6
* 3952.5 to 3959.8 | 5.35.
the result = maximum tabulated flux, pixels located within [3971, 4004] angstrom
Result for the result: 6.93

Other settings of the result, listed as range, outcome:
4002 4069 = 7.56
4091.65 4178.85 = 7.46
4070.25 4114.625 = 6.85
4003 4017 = 7.03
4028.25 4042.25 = 7.47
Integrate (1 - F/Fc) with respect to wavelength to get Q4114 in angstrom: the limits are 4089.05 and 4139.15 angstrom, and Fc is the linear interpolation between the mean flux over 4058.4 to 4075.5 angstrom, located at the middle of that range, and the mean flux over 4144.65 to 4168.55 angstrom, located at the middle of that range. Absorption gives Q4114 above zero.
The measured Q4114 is 6.4 angstrom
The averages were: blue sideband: 6.6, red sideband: 6.98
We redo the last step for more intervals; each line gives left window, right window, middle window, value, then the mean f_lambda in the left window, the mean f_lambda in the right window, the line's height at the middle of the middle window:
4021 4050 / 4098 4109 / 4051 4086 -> -4.92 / 7.03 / 4.53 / 5.82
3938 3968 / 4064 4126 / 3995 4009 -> -3.77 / 4.88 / 5.99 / 5.26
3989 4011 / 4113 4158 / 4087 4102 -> 3.07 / 6.66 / 6.79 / 6.75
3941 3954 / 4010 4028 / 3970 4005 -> 4.22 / 5.57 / 7.02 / 6.38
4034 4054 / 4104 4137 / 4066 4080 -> 0.77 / 7.08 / 6.25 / 6.77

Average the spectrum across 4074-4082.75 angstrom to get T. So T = 6.26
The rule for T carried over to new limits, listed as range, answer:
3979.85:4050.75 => 6.77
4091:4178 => 6.35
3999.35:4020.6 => 6.81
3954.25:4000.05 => 4.96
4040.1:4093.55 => 6.65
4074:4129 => 5.91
